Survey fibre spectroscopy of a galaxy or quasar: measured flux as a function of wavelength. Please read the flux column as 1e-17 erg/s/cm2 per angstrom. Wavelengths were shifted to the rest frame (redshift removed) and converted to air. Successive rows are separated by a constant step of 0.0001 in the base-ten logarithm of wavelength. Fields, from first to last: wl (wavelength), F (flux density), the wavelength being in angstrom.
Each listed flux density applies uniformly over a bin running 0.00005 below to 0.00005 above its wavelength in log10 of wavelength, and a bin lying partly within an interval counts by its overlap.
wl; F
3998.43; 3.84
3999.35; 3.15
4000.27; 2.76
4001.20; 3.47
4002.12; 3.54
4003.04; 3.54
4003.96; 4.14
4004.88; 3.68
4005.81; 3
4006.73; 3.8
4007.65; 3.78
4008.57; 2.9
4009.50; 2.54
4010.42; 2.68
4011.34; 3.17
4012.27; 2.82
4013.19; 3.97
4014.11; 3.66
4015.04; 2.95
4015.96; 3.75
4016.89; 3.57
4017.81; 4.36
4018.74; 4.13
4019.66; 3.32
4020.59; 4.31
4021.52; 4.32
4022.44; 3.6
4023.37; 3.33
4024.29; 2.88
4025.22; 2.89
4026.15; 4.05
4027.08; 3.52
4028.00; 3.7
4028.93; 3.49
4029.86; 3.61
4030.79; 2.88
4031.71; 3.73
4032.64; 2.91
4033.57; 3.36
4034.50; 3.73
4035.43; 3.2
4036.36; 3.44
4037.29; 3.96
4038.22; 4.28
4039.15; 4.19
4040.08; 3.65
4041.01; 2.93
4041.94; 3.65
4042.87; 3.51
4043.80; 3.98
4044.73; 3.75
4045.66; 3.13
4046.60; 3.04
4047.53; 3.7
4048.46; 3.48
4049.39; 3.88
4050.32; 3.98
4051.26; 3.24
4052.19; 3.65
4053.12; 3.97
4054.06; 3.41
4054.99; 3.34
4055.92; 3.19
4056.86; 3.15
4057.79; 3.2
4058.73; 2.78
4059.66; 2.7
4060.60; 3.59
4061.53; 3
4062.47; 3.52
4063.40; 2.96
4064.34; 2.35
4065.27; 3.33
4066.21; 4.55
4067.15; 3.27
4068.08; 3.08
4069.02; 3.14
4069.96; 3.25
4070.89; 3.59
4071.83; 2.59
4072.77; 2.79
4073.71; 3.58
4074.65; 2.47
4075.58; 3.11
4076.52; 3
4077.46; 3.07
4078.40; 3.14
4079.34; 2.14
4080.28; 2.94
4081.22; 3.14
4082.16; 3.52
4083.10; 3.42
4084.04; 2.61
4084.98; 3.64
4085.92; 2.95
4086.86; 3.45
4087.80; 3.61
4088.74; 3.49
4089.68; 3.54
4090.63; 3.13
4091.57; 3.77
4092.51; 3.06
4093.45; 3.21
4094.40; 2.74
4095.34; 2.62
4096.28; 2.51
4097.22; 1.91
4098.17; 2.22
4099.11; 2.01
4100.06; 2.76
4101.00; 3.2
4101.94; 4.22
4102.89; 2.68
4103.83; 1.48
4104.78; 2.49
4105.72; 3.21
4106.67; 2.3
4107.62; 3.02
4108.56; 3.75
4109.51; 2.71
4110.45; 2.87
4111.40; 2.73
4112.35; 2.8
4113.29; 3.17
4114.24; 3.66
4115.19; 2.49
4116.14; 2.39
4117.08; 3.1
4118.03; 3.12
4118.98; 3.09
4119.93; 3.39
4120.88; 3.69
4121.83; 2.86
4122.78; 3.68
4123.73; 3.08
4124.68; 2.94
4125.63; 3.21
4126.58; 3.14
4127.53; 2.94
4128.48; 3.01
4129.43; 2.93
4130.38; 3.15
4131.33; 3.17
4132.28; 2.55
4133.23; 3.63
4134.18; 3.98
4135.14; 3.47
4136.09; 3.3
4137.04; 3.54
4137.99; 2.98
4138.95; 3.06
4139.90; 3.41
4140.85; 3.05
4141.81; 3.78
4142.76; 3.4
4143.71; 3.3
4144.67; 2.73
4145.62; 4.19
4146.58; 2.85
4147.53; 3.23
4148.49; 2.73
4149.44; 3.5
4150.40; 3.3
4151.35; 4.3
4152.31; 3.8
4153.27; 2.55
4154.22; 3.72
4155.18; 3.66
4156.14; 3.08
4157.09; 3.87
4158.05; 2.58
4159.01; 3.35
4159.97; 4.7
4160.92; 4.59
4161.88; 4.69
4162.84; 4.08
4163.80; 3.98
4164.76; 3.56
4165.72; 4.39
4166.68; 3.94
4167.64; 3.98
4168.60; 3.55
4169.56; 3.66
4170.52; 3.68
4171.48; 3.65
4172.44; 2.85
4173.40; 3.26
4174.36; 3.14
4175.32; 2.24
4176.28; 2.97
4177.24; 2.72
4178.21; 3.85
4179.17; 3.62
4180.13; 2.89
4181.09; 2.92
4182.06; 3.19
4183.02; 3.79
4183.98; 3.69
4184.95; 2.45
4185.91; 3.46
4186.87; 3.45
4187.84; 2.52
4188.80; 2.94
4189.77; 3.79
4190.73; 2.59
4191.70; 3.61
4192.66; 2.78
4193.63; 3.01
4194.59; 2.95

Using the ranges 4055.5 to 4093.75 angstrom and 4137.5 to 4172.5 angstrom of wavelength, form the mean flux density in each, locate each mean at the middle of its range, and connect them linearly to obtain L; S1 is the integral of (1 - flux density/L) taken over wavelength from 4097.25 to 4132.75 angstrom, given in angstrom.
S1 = 4.56 angstrom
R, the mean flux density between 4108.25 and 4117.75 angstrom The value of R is 2.96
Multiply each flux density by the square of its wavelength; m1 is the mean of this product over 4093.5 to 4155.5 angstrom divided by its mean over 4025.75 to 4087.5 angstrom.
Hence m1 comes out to 1.0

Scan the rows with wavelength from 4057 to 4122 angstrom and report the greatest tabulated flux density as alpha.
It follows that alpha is 4.55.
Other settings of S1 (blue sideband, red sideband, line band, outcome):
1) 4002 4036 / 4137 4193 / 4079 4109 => 4.2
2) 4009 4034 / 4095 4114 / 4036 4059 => -2.2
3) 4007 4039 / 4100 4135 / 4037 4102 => 1.0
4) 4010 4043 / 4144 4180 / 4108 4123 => 1.9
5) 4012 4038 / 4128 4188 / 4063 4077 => 1.5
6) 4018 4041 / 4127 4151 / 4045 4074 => 1.6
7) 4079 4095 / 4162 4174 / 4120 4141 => 1.6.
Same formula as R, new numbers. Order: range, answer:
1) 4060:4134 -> 3.05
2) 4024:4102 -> 3.26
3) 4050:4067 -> 3.32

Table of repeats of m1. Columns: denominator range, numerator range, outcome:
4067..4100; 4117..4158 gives 1.12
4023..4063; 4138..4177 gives 1.07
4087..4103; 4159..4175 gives 1.32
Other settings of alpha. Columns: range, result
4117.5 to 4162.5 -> 4.7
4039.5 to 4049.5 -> 3.98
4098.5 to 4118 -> 4.22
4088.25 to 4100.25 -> 3.77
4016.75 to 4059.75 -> 4.36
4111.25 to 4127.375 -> 3.69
